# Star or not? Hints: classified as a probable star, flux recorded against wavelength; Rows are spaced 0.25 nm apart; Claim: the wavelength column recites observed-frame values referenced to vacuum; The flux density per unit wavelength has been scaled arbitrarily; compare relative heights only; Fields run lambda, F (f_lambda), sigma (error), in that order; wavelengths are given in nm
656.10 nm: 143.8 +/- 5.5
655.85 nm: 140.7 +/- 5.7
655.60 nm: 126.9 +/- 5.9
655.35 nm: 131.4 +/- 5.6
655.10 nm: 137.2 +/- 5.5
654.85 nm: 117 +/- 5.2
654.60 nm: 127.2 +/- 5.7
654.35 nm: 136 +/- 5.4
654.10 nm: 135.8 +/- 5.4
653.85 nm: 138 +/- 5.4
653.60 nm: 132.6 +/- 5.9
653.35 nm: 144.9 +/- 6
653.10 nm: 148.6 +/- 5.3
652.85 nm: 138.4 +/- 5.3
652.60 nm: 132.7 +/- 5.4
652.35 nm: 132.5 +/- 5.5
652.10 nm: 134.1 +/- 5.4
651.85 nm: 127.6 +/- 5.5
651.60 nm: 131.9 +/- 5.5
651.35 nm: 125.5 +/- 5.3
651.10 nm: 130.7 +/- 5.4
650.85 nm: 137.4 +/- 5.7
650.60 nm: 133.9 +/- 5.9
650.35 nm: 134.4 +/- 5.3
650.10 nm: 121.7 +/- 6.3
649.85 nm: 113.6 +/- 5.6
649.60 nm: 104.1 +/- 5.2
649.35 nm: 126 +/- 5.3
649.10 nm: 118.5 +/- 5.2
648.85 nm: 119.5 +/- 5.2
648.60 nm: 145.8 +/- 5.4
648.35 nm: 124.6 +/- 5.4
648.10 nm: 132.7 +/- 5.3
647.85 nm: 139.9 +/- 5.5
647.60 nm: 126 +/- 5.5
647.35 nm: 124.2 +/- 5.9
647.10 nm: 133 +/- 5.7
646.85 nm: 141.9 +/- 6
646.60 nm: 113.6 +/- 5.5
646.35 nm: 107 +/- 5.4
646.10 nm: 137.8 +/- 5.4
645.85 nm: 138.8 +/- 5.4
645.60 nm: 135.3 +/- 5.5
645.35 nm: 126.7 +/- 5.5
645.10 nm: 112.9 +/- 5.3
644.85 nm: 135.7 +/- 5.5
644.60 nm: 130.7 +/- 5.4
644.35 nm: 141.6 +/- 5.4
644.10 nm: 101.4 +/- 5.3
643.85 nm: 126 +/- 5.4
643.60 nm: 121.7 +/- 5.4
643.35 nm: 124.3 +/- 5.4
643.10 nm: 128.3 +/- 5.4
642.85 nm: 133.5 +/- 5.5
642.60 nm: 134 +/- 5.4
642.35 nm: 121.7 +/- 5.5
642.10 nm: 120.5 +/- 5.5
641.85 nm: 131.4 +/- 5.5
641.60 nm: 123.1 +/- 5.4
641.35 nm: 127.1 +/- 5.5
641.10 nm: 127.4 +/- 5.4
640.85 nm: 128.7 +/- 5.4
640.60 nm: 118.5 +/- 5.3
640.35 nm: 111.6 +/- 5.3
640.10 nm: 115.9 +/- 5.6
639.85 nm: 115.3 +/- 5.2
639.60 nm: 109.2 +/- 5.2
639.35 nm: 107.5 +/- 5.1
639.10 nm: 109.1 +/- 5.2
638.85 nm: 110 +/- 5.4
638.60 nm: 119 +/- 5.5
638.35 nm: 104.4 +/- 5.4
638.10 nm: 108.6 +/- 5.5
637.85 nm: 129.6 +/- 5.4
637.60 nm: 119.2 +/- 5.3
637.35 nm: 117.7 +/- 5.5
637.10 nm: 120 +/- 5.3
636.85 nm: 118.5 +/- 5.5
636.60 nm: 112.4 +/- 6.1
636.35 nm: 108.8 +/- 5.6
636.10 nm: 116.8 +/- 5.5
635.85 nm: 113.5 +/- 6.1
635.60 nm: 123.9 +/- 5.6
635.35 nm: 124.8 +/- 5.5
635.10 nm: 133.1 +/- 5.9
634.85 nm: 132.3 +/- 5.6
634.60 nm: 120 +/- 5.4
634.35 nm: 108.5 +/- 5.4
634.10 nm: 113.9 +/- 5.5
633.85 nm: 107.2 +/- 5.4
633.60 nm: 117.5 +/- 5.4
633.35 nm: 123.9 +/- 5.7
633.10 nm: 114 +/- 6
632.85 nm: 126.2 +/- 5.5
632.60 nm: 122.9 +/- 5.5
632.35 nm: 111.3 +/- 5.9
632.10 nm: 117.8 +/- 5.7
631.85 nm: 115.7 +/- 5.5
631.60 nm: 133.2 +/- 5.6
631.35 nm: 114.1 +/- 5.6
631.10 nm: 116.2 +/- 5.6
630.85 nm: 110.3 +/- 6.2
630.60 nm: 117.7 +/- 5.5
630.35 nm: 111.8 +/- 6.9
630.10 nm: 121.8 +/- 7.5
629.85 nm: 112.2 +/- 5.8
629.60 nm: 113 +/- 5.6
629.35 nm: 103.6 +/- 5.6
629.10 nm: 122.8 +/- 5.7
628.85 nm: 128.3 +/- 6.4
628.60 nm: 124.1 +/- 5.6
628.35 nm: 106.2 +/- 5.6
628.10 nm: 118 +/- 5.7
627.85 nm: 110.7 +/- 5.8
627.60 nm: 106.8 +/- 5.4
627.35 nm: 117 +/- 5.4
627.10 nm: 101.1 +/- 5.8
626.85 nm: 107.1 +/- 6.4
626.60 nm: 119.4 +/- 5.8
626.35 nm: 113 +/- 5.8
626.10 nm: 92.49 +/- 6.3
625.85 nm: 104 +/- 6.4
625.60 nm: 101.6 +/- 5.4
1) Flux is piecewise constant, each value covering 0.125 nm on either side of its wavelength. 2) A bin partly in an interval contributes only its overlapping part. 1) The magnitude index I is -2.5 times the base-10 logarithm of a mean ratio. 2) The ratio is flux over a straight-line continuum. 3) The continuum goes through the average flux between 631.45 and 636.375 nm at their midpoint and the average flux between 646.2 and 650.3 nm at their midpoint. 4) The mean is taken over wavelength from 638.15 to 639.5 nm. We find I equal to 0.11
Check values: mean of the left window 119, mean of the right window 125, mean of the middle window 110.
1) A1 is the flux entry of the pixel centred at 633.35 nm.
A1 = 123.9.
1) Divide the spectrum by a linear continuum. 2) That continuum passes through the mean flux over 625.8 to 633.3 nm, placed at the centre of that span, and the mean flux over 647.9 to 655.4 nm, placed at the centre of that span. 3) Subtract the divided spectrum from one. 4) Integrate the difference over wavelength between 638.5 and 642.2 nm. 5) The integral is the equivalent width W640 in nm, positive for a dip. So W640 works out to 0.13 nm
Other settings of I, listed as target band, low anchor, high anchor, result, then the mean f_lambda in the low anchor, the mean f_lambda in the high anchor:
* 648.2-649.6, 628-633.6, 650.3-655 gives 0.05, 118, 134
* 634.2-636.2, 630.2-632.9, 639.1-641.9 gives -0.03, 118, 119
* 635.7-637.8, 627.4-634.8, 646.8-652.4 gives 0.03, 116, 128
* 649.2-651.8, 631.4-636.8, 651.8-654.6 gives 0.07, 119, 136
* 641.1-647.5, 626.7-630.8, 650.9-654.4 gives 0.01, 114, 135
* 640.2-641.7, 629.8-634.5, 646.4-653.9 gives 0.01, 117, 130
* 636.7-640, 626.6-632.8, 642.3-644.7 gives 0.07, 115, 126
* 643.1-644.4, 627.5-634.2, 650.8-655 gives 0.03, 116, 134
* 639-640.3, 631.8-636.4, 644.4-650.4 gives 0.10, 119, 127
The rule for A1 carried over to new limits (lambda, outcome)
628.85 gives 128.3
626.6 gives 119.4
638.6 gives 119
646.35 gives 107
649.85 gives 113.6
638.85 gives 110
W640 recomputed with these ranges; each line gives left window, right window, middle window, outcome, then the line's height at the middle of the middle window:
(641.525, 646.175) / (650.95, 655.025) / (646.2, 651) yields 0.159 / 131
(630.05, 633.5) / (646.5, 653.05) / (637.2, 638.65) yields 0.066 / 122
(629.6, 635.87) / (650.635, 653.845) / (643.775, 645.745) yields 0.033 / 129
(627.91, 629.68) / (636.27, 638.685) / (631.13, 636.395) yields -0.136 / 116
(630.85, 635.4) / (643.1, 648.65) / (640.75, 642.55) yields -0.013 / 125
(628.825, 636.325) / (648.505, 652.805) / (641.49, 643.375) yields -0.061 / 123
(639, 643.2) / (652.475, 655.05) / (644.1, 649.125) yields -0.058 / 127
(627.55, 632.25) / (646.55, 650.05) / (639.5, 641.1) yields 0.057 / 122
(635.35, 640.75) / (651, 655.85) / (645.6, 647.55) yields -0.051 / 125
